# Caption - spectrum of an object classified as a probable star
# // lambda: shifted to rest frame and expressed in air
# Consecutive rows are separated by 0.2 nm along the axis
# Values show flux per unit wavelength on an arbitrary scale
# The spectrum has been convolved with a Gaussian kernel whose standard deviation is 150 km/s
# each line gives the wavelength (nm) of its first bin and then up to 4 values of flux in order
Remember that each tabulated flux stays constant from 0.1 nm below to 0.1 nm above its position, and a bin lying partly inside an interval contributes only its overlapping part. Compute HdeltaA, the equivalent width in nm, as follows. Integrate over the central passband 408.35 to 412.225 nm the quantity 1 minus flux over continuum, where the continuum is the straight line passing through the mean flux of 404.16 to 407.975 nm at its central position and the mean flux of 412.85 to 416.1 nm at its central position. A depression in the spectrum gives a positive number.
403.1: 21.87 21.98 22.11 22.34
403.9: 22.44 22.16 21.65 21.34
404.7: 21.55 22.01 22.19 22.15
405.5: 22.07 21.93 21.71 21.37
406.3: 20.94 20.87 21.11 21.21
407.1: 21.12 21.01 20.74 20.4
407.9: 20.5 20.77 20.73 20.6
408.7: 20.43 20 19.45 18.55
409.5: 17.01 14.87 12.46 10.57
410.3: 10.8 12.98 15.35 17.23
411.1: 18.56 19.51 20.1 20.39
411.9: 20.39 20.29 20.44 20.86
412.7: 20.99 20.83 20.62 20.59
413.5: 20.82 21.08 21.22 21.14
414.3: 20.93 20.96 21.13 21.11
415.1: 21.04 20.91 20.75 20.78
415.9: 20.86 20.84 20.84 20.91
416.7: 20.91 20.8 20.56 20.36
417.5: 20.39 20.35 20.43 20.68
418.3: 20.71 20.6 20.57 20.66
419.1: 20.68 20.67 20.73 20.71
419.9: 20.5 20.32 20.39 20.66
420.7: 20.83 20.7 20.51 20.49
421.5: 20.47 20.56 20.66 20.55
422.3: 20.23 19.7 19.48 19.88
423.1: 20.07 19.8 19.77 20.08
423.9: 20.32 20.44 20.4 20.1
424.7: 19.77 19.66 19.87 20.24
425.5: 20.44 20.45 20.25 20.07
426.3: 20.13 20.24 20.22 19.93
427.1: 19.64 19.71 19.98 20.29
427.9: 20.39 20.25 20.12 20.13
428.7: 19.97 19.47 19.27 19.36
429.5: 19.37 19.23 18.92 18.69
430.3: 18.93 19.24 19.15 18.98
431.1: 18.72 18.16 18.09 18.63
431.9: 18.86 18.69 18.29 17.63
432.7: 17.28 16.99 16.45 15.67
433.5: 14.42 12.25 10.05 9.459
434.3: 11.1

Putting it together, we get 0.69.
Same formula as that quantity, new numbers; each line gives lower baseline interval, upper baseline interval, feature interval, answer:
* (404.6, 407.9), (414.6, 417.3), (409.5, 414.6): 0.612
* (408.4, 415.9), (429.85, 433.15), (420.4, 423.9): -0.290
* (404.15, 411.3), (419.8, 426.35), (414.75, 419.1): -0.184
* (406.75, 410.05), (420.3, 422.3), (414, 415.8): -0.095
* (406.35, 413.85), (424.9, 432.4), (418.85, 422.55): -0.232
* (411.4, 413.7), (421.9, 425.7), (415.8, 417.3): -0.028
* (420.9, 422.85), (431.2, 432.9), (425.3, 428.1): -0.126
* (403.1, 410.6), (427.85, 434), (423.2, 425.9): -0.222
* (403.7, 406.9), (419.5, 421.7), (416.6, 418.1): 0.018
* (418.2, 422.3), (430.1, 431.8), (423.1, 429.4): -0.154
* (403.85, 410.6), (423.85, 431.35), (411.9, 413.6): -0.083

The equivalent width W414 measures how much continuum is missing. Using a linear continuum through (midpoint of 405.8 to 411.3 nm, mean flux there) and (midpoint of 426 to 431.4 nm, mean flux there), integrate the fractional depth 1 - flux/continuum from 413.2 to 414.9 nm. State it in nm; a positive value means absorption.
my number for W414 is -0.19 nm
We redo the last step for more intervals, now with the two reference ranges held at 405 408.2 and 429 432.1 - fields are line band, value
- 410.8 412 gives 0.08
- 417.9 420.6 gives -0.08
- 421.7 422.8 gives -0.02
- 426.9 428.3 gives -0.06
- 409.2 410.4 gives 0.40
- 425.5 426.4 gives -0.04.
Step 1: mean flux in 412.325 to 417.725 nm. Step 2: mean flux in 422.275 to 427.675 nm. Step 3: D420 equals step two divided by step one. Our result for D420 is 0.96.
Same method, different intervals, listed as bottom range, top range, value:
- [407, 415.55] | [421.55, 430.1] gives 1.03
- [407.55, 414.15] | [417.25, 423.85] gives 1.09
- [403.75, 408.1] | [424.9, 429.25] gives 0.93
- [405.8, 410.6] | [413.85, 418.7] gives 1.11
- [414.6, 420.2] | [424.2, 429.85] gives 0.96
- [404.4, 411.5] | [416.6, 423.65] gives 1.06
